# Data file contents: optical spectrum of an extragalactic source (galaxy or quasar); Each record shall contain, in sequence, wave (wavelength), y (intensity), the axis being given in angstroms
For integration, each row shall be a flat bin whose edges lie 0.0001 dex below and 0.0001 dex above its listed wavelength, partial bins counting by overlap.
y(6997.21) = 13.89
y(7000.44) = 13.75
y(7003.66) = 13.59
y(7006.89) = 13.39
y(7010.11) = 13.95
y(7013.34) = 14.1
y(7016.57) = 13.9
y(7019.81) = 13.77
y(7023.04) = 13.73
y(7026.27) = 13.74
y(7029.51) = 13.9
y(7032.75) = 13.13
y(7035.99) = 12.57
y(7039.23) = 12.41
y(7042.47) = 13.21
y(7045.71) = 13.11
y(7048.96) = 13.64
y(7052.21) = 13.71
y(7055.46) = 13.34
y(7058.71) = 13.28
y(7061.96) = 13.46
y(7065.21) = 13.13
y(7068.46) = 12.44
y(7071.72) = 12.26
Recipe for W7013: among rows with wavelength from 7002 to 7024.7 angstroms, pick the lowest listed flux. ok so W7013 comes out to 13.39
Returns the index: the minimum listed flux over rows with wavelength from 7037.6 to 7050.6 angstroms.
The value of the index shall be 12.41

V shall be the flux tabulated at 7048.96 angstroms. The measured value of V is 13.64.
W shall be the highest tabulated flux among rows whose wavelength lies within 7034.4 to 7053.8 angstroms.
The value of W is 13.71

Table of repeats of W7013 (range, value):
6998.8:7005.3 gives 13.59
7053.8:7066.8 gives 13.13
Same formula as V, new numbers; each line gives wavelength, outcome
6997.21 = 13.89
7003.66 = 13.59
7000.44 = 13.75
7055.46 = 13.34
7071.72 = 12.26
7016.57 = 13.9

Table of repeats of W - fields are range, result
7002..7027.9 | 14.1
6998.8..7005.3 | 13.75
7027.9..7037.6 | 13.9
